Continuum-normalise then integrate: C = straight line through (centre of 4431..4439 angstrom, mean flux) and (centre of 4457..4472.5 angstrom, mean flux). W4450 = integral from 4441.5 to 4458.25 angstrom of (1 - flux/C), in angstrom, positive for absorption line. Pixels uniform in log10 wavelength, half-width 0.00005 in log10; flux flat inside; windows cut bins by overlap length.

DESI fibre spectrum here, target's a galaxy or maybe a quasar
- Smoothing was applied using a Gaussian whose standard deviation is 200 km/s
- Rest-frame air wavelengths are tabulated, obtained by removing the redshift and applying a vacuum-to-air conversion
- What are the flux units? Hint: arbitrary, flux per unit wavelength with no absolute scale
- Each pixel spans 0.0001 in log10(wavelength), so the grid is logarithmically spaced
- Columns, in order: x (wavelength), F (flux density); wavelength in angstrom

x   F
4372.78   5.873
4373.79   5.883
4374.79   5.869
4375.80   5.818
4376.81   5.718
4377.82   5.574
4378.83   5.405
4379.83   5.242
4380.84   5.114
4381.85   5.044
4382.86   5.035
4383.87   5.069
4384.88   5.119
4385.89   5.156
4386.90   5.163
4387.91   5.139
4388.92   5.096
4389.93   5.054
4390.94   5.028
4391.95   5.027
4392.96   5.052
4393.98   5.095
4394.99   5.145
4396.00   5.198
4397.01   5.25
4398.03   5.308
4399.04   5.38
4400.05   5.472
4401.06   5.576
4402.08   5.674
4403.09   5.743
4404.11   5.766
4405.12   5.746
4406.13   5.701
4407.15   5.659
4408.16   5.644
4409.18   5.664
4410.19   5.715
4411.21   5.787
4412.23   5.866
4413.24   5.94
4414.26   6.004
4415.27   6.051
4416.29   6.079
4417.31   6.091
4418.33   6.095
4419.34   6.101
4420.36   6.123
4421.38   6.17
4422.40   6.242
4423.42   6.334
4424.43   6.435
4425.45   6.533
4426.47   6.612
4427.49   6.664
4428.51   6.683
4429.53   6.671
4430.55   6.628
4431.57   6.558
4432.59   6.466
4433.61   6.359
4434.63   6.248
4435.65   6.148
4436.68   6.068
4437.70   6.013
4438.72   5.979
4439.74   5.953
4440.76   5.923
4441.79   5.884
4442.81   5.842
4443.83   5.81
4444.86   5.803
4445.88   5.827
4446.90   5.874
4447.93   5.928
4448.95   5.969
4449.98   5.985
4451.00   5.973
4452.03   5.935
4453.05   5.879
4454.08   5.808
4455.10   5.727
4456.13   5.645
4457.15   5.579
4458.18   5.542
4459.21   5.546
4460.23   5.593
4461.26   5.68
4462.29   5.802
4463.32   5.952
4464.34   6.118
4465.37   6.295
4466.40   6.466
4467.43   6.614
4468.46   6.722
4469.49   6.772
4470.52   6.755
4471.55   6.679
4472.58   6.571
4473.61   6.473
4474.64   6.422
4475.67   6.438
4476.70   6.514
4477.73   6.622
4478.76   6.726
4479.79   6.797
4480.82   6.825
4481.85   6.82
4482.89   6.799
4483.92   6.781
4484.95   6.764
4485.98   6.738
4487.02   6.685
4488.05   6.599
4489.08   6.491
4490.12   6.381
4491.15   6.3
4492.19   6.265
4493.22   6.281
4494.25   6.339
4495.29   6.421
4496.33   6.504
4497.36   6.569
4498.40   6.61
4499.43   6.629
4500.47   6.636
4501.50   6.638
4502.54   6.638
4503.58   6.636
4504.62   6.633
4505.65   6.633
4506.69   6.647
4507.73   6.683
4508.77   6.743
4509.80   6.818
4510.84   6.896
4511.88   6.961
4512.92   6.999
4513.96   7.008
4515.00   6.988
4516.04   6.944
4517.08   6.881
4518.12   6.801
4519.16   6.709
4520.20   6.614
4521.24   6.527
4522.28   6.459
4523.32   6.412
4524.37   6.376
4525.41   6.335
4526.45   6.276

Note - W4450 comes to 1.00 angstrom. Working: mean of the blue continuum 6.24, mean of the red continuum 6.16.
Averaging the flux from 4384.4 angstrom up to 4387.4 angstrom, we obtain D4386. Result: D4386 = 5.15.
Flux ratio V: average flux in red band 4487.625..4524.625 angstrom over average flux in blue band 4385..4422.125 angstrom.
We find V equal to 1.19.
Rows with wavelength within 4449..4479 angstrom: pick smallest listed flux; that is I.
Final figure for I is 5.542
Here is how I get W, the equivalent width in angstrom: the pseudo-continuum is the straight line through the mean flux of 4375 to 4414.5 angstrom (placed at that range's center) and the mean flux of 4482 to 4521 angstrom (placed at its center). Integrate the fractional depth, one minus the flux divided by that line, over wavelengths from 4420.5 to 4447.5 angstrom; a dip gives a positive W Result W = -1.6 angstrom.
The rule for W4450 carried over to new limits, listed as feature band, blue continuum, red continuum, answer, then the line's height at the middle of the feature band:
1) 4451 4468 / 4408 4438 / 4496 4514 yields 1.4 angstrom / 6.43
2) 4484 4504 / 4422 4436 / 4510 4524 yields 0.5 angstrom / 6.7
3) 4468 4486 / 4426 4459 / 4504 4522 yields -0.7 angstrom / 6.41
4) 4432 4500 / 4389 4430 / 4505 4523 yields 0.9 angstrom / 6.33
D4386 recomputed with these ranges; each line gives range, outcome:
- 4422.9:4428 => 6.52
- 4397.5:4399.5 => 5.33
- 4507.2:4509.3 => 6.73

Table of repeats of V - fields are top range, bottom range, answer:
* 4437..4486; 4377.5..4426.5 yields 1.11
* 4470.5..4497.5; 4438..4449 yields 1.12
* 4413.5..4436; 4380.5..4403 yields 1.22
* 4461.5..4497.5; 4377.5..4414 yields 1.21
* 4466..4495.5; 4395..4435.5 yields 1.10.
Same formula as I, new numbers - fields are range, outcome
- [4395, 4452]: 5.198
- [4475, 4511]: 6.265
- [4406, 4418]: 5.644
